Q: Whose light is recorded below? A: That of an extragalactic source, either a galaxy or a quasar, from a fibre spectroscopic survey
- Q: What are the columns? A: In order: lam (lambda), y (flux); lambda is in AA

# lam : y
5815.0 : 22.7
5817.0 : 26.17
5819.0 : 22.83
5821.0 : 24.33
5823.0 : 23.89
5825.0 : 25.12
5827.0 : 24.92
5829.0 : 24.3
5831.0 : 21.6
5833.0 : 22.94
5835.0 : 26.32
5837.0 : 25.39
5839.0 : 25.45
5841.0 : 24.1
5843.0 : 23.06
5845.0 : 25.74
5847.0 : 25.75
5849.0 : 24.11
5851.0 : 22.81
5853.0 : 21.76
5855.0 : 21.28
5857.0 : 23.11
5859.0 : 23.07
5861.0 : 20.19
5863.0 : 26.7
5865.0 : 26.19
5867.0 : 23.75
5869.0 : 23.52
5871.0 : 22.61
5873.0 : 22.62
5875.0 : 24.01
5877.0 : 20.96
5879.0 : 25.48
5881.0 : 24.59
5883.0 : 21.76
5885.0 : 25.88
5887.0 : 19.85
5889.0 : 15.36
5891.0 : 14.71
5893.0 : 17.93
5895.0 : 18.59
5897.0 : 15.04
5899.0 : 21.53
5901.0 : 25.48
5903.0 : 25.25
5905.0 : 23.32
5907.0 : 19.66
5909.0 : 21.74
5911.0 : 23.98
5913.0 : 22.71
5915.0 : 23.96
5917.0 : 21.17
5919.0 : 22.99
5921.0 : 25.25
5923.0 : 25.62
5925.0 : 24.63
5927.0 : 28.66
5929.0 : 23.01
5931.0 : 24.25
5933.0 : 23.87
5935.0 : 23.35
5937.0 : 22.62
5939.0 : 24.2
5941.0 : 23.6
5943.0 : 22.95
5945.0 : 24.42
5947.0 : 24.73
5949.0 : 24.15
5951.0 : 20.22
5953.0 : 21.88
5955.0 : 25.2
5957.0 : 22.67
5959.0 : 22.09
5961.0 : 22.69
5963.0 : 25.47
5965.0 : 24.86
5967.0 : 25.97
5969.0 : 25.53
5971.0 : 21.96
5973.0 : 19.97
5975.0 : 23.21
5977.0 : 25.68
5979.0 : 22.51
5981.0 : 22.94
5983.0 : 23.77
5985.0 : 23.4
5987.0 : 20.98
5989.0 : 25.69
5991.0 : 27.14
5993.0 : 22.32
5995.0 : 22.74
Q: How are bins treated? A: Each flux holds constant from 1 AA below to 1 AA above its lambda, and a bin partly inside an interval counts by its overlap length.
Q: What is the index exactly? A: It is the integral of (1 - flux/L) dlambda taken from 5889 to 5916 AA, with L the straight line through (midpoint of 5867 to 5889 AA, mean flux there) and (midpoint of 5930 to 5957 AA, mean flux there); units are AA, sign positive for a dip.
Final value 2.58 AA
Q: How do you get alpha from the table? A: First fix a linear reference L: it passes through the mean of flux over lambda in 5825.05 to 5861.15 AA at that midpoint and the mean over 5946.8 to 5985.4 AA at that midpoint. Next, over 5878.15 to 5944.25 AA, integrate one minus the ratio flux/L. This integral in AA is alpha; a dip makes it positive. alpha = 3.0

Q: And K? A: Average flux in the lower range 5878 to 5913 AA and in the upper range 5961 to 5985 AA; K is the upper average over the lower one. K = 1.1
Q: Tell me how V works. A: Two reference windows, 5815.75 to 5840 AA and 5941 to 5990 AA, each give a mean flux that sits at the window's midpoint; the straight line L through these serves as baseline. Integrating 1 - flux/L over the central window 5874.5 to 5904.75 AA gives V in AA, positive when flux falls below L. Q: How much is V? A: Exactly 3.6 AA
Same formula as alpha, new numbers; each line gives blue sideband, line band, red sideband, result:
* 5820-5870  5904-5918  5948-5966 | 0.7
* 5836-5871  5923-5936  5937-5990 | -0.6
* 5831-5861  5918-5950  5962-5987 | -0.8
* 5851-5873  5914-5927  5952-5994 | -0.5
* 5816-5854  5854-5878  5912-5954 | 0.9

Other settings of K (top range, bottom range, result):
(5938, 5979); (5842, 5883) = 1.00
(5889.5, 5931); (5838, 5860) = 0.94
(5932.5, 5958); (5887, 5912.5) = 1.15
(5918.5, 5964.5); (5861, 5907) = 1.09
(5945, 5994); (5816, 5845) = 0.97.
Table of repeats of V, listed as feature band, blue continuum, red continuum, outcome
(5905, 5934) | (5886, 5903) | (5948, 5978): -4.3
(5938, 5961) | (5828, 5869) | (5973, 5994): 0.4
